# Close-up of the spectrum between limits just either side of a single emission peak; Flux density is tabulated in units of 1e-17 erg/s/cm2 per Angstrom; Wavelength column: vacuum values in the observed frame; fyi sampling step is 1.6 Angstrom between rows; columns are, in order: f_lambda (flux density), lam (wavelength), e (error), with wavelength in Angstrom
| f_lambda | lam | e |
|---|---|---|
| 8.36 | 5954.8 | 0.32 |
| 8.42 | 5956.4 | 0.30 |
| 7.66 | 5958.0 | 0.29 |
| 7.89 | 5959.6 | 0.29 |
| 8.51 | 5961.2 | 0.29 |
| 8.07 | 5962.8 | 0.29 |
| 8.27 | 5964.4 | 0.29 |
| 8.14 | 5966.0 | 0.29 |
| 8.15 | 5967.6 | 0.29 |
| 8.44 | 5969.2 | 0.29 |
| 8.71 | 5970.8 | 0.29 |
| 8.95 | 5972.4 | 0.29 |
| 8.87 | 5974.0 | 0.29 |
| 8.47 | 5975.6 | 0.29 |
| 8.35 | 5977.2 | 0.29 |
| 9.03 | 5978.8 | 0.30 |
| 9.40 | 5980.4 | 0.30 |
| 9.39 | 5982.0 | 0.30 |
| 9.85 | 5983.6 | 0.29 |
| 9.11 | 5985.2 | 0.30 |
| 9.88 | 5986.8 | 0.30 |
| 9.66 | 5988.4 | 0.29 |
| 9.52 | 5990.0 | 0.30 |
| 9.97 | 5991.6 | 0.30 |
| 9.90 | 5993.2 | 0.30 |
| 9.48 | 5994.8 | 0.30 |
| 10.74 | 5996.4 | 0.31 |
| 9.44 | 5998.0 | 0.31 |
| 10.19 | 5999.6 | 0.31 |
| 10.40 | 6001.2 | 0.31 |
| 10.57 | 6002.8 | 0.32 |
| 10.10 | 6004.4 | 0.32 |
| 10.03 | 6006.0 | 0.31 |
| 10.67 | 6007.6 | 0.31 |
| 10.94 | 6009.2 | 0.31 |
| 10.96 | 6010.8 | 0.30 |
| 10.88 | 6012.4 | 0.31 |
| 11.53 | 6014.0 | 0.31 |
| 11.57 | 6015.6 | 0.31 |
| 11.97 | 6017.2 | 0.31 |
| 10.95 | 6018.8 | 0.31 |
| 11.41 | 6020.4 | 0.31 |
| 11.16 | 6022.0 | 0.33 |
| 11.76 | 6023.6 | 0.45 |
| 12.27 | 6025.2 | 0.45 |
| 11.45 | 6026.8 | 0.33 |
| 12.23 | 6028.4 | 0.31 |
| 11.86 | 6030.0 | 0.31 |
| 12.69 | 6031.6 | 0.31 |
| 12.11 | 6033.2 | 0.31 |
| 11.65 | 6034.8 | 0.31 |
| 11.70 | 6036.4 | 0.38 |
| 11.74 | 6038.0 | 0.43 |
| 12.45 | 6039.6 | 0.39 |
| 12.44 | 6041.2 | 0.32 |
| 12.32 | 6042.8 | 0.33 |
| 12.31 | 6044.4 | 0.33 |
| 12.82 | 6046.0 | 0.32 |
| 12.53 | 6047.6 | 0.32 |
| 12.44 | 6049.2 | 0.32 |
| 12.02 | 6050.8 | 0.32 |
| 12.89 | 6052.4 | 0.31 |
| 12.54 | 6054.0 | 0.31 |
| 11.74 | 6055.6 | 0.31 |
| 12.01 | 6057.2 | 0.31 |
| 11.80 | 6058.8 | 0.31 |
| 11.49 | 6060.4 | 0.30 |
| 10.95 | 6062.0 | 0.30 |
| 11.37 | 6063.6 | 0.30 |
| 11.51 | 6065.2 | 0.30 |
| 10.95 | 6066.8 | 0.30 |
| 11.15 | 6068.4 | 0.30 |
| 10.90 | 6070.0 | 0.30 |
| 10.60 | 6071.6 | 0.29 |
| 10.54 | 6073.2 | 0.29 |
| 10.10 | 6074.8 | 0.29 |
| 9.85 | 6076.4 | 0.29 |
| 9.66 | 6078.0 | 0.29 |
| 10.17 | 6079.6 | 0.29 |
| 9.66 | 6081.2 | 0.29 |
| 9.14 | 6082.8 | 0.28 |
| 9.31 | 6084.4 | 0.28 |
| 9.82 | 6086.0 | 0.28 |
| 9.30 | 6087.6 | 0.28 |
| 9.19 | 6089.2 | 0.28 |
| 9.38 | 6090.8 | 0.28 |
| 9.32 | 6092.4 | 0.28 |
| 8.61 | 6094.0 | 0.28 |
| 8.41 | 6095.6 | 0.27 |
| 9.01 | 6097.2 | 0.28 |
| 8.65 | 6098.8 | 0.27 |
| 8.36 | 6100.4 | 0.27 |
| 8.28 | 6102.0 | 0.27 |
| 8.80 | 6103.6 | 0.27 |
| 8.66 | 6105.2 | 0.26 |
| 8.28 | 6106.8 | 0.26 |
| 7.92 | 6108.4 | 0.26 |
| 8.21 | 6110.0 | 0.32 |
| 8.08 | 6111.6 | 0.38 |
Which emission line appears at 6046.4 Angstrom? C IV 1549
